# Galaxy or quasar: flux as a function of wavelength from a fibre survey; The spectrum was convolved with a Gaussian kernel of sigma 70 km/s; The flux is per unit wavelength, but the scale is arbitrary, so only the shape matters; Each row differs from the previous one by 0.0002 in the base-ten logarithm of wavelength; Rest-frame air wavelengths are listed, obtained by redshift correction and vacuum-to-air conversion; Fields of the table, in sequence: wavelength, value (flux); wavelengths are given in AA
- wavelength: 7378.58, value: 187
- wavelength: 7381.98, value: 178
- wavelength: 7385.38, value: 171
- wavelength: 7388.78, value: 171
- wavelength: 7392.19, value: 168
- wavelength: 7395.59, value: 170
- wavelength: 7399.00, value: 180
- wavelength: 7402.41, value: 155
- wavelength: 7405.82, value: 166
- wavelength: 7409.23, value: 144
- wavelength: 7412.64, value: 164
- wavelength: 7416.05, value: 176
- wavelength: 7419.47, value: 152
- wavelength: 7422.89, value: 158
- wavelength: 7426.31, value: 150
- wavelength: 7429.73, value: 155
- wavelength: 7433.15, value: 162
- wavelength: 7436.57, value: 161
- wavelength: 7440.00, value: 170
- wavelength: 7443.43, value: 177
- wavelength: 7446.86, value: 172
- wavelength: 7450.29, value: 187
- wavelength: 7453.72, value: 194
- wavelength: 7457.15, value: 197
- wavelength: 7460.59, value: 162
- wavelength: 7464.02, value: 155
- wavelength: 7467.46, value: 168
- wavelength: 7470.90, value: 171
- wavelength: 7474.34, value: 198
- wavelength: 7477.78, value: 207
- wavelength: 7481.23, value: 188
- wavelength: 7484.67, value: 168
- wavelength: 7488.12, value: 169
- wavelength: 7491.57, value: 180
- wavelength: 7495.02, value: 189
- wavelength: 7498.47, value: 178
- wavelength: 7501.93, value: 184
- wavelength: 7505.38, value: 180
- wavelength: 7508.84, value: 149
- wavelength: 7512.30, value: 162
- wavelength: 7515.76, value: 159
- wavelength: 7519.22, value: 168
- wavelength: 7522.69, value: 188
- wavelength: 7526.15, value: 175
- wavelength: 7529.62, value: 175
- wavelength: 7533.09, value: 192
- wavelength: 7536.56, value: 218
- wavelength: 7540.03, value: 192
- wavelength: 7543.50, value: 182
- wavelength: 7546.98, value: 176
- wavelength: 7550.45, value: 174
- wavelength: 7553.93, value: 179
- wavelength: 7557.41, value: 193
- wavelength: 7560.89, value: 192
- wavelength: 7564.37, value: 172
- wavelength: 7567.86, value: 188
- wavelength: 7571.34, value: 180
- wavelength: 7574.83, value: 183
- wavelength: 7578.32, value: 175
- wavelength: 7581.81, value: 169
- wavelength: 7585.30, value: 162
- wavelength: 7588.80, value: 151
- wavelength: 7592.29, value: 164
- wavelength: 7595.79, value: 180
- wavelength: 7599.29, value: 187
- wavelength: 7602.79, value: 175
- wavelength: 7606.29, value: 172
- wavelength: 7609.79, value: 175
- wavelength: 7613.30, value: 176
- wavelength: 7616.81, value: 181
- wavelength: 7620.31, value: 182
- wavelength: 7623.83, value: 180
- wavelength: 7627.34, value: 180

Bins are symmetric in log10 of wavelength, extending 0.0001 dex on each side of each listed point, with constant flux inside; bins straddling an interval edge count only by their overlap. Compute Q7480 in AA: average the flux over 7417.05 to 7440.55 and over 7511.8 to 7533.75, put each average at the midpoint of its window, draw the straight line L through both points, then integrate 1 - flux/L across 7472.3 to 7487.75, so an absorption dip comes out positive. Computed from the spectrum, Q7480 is -2.0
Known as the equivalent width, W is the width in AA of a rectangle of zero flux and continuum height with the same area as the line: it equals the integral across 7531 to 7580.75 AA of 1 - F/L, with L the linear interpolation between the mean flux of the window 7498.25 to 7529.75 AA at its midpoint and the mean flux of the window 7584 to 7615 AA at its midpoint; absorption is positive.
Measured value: -4.0 AA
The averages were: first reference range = 171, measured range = 185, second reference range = 171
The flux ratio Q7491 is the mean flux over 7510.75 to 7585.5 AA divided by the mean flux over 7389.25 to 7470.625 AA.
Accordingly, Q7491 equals 1.1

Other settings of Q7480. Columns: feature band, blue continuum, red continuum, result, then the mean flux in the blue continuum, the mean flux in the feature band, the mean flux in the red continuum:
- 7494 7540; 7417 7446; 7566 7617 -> -2.8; 161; 179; 174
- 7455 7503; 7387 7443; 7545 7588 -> -2.9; 163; 180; 178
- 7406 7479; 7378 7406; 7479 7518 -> 1.0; 171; 170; 174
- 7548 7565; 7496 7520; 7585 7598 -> -1.6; 169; 182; 165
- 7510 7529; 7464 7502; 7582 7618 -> 0.8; 180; 170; 172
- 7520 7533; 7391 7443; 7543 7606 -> -0.6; 162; 180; 177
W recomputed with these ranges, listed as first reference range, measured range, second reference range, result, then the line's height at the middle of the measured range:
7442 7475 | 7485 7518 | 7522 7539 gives 2.29 AA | 185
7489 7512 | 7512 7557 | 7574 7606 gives -1.82 AA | 174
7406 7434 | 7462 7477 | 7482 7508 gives -0.34 AA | 171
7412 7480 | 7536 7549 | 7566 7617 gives -1.18 AA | 174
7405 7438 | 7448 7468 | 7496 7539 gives -1.41 AA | 166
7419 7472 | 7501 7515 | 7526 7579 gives 0.84 AA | 178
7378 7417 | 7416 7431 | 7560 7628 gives 1.17 AA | 170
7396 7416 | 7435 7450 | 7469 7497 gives 0.12 AA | 173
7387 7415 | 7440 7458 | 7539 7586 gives -1.47 AA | 169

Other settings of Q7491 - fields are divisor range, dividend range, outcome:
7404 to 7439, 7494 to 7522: 1.08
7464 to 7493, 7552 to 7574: 1.02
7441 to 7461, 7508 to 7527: 0.92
